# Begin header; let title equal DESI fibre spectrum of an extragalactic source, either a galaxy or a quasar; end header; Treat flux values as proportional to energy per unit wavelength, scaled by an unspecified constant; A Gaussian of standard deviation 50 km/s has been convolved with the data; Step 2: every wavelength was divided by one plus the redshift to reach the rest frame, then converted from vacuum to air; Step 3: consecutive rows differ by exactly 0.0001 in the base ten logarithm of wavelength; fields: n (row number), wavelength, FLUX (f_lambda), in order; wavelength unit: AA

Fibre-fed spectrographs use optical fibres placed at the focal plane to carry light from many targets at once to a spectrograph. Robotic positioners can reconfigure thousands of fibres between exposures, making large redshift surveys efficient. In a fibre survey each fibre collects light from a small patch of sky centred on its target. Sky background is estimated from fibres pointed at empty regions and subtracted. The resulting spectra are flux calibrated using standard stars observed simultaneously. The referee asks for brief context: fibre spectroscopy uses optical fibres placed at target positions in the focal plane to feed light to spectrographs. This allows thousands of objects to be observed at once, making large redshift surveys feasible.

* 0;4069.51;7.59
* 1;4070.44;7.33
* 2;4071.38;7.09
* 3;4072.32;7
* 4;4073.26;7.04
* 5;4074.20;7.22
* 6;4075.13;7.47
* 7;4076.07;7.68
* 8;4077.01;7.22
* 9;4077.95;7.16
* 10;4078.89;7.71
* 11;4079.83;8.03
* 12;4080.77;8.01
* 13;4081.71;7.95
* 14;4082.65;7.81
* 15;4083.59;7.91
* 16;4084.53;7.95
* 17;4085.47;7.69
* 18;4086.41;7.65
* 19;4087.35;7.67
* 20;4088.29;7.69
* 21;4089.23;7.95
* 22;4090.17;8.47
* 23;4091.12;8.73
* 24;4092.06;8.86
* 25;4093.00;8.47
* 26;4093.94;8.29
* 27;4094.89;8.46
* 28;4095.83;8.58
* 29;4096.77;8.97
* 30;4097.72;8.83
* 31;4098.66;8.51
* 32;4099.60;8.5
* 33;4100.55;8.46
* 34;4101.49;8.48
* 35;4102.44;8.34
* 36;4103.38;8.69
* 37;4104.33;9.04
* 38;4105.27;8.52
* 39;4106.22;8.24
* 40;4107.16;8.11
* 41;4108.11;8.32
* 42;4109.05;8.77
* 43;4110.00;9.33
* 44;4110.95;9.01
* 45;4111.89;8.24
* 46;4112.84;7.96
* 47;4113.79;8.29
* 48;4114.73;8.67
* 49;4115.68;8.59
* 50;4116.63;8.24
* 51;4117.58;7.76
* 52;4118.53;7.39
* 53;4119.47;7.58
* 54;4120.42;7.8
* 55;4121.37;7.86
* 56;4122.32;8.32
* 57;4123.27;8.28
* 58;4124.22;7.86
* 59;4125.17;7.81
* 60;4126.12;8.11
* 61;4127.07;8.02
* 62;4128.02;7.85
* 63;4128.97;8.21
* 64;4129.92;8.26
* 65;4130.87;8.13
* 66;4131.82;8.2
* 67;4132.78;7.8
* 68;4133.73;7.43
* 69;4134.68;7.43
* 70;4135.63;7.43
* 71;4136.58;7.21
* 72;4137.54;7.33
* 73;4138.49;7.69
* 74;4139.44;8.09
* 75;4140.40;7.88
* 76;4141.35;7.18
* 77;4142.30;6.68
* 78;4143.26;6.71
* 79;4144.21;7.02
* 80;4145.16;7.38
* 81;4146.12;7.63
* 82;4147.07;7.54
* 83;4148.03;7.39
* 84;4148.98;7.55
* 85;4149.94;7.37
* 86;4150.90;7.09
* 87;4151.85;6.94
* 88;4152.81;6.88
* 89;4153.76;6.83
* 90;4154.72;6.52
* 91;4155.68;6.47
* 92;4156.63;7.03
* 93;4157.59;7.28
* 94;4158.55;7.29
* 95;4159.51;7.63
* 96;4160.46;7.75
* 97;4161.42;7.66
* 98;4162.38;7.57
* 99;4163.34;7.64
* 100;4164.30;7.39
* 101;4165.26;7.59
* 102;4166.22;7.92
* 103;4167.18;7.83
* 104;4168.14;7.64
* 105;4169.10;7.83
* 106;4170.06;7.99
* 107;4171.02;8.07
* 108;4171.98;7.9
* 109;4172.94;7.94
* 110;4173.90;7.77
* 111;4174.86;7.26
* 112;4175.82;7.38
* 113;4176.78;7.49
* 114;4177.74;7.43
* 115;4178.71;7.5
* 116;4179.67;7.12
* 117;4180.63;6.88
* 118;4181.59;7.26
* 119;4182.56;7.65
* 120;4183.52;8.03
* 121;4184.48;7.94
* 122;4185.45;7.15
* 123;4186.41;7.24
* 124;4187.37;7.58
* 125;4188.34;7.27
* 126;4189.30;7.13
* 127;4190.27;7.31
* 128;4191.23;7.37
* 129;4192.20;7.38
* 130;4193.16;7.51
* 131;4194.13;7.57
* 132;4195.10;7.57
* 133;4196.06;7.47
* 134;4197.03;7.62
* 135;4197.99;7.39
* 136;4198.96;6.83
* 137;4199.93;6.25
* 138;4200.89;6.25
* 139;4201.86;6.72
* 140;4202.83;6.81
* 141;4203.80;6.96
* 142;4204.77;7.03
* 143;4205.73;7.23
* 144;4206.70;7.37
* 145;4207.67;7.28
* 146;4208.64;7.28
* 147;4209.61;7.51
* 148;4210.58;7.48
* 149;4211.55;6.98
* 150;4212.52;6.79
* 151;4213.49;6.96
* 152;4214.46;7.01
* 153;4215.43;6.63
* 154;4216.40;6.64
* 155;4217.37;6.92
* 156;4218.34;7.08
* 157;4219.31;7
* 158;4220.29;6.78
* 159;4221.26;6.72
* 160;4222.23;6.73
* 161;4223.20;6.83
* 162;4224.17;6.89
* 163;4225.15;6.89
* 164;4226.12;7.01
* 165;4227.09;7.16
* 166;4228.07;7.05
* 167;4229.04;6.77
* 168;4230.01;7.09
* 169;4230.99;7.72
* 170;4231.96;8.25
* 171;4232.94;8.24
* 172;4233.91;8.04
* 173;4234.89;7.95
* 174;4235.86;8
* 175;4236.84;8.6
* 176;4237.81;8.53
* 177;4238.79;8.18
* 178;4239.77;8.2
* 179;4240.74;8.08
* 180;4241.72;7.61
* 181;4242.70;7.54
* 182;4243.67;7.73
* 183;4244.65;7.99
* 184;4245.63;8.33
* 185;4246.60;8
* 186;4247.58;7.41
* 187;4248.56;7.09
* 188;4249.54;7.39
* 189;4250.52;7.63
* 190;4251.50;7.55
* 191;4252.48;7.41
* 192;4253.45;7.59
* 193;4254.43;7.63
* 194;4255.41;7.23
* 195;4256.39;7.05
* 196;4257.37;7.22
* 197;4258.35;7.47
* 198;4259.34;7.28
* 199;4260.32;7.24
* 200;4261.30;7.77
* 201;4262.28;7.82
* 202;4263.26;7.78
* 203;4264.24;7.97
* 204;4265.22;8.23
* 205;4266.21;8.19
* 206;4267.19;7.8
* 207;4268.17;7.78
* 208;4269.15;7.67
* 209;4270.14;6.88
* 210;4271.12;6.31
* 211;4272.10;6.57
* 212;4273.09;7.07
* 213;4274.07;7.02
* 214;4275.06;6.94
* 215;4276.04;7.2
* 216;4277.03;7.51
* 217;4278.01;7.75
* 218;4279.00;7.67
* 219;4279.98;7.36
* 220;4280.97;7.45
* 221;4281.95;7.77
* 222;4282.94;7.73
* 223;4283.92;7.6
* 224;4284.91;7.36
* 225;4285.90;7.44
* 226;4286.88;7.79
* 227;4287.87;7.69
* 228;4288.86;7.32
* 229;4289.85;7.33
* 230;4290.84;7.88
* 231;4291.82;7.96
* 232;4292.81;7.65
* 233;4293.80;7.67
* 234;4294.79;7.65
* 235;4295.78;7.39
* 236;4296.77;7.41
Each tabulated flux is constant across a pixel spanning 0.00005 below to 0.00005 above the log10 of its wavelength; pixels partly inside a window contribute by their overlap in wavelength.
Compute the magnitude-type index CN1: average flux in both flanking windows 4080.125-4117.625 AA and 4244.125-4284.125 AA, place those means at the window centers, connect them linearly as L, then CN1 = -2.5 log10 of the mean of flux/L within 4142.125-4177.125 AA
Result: 0.089 mag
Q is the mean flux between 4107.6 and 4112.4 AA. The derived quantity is 8.72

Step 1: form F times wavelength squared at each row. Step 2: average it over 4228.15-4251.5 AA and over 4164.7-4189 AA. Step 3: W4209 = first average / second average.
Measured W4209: 1.06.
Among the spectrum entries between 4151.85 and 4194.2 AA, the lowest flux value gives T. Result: 6.47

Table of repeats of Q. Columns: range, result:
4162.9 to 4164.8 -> 7.5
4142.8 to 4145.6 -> 7.06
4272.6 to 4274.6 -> 7.04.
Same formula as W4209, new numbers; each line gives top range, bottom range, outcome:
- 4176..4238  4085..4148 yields 0.94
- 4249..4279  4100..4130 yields 0.97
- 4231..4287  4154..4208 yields 1.07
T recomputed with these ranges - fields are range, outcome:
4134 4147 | 6.68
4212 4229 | 6.63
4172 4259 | 6.25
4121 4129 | 7.81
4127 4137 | 7.21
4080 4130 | 7.39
